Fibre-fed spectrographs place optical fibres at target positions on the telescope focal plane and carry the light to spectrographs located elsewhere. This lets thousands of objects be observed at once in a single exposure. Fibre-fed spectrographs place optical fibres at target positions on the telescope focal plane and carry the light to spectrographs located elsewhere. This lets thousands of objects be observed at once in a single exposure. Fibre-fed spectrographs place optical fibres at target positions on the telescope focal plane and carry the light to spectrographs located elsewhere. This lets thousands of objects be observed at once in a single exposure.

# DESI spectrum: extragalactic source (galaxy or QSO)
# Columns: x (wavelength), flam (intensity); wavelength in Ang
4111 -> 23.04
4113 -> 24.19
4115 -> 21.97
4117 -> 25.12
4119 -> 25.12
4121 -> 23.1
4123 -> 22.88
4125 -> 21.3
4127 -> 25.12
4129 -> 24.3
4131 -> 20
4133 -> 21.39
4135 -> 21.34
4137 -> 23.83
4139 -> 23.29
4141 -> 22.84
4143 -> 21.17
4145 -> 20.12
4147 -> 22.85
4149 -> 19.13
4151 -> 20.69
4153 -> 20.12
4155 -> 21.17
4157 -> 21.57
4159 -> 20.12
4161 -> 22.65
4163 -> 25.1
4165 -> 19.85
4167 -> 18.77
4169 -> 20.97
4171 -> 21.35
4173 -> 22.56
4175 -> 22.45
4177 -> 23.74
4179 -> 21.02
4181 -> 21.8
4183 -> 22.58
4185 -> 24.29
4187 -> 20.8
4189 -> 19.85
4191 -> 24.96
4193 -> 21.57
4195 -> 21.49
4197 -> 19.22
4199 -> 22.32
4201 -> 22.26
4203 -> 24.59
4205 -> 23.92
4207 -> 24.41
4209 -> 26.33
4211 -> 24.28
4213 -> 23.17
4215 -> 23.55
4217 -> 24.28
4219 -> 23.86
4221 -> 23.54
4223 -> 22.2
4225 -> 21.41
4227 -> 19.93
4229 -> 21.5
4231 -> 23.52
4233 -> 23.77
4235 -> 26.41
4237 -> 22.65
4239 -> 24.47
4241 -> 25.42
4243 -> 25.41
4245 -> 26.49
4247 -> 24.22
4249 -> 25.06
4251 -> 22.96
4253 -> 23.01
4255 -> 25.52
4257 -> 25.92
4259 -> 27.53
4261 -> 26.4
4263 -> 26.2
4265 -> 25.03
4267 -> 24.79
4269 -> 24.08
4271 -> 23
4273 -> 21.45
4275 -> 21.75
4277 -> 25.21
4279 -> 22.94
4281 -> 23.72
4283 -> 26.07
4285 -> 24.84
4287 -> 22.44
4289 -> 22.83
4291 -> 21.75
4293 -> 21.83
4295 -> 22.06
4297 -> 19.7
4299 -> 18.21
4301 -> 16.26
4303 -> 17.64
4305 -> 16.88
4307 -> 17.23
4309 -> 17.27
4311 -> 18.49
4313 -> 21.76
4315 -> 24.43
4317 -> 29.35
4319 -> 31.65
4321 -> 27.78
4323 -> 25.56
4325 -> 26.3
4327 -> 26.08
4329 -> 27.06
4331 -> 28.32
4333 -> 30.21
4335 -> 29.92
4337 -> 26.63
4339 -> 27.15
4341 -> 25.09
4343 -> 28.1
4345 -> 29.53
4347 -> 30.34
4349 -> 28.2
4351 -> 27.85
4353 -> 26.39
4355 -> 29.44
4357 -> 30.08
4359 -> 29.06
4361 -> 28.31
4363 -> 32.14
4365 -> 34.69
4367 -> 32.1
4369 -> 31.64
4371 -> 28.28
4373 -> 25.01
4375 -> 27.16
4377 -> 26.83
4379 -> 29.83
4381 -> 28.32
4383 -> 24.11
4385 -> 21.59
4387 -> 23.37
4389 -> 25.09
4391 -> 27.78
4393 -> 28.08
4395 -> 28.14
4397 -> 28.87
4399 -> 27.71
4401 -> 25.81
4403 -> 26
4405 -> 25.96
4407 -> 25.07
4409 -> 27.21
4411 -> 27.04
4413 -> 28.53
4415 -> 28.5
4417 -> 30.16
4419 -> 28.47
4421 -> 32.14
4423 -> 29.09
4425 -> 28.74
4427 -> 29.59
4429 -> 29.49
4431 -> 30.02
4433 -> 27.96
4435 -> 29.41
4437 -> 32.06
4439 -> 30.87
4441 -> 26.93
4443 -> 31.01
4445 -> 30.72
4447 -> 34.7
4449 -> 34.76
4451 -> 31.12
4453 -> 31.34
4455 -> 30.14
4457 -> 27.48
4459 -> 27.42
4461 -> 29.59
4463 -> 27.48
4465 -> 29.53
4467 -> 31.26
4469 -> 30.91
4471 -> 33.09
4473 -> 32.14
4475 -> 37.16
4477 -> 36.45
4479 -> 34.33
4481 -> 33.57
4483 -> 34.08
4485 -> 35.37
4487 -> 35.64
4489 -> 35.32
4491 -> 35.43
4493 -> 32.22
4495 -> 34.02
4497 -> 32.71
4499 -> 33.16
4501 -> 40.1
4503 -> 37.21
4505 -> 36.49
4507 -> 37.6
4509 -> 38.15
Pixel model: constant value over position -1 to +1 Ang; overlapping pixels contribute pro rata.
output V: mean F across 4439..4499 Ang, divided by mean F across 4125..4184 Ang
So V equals 1.5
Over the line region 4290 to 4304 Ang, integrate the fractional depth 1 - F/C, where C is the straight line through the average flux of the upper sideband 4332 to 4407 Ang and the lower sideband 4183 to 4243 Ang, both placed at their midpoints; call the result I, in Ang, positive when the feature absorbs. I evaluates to 3.3 Ang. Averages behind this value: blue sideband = 23.1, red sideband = 27.9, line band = 19.6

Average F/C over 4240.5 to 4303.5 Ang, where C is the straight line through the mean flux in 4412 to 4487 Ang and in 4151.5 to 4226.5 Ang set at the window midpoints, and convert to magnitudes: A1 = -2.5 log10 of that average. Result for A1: 0.07 mag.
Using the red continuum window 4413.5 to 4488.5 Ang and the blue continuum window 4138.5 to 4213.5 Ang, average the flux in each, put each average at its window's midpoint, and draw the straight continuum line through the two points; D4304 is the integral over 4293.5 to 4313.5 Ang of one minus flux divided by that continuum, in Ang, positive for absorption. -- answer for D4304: 5.9 Ang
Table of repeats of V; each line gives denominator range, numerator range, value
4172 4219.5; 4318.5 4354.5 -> 1.22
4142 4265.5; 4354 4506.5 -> 1.32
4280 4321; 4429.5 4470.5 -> 1.38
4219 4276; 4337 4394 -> 1.17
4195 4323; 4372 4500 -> 1.28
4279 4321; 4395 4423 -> 1.27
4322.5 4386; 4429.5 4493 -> 1.13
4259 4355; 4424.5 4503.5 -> 1.31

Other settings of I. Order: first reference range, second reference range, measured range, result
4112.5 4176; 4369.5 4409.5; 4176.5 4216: 0.4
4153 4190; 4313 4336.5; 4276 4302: 4.0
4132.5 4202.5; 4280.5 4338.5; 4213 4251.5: -2.0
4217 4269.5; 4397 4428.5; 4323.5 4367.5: -3.5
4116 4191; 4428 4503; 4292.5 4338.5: 6.4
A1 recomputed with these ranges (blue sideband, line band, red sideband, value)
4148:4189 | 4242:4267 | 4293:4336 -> -0.121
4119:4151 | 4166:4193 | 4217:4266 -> 0.056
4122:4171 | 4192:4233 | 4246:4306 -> -0.026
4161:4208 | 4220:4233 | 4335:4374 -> 0.081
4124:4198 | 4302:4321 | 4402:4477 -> 0.192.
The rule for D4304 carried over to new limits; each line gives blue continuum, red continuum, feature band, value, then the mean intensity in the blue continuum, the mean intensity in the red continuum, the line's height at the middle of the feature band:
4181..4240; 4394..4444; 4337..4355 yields -0.8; 23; 28.6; 26.6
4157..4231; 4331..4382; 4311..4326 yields 0.7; 22.4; 28.9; 27.4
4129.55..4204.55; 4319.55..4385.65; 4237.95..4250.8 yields -0.3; 21.8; 28.2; 24.4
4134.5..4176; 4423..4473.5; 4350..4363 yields -0.6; 21.5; 30.3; 27.5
